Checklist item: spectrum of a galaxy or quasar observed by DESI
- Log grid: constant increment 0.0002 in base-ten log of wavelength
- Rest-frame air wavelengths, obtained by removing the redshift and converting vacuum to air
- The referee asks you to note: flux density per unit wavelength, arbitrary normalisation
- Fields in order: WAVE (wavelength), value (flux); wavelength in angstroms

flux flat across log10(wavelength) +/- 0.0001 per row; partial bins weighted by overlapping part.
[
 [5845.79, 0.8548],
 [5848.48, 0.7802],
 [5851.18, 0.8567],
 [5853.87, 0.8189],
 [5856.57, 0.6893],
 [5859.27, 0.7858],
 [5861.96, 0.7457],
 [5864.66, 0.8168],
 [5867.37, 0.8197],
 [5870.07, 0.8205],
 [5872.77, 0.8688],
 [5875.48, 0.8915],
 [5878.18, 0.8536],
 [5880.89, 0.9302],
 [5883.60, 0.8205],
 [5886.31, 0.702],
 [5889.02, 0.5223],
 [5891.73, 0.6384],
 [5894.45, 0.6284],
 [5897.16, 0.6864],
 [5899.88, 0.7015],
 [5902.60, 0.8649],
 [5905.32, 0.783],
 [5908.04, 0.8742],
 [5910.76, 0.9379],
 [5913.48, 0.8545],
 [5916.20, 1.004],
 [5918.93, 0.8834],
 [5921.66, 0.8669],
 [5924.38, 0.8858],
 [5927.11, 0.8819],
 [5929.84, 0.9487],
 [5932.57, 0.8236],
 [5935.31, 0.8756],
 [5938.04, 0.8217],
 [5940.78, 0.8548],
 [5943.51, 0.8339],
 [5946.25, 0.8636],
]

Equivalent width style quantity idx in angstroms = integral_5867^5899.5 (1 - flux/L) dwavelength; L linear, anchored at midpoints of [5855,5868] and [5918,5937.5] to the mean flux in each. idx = 1.7 angstroms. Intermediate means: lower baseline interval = 0.769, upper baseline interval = 0.878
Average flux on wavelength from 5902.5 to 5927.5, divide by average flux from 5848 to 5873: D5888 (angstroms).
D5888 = 1.11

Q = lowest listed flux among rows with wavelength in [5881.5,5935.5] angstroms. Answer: 0.5223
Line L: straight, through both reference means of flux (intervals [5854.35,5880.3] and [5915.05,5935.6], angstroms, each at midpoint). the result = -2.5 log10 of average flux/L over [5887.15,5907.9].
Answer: 0.22 mag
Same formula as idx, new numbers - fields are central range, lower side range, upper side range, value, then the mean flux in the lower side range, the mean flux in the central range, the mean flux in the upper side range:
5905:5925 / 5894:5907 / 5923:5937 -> -1.99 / 0.744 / 0.892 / 0.882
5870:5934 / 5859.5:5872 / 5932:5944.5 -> 0.28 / 0.803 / 0.82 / 0.843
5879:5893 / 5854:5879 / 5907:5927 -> 1.91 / 0.81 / 0.728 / 0.9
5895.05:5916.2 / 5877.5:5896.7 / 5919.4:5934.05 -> -0.58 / 0.721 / 0.82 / 0.881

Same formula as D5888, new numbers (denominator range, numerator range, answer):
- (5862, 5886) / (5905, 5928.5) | 1.06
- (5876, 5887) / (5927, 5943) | 1.03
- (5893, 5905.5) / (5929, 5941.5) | 1.18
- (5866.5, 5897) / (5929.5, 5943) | 1.11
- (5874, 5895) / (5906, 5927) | 1.19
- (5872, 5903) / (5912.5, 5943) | 1.17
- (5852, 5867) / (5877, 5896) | 0.93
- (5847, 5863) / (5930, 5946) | 1.09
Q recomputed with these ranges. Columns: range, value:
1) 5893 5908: 0.6284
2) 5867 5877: 0.8197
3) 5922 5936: 0.8236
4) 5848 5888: 0.6893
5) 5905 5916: 0.783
